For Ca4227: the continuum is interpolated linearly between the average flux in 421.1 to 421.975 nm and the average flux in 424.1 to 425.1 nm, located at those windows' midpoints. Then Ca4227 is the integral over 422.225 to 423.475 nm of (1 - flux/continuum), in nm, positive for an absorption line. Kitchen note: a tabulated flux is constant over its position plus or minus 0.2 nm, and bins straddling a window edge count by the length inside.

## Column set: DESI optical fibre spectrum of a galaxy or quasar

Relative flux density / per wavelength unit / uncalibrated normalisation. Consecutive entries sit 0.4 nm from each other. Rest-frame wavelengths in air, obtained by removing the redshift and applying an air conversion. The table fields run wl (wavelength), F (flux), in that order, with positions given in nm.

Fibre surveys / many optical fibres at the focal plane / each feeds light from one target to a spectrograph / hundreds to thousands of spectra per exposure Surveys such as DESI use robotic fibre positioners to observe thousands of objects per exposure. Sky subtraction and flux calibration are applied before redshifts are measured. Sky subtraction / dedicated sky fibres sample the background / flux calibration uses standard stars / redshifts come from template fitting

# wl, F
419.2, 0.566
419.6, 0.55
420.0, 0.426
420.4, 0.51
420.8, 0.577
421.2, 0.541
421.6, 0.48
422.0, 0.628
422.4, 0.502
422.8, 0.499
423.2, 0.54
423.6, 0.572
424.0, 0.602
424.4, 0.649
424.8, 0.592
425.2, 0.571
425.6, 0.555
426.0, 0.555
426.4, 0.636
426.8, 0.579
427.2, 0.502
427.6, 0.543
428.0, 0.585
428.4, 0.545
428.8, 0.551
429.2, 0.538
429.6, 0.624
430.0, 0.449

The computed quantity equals 0.11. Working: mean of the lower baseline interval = 0.531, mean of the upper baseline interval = 0.614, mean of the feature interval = 0.517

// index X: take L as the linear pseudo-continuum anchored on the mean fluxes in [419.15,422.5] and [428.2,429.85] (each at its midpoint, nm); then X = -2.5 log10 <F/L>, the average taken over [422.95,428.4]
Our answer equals -0.049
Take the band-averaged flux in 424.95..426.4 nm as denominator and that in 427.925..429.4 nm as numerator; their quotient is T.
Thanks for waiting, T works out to 0.97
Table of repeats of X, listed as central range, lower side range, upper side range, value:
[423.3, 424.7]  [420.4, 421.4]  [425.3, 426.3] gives -0.08 mag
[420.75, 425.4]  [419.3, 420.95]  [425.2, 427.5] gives -0.04 mag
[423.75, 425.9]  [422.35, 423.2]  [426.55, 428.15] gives -0.12 mag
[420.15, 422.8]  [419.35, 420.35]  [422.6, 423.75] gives -0.04 mag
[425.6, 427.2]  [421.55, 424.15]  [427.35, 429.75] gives -0.03 mag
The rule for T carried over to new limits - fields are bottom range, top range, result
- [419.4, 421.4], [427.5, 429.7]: 1.08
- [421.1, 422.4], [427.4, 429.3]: 1.02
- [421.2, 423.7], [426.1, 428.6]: 1.05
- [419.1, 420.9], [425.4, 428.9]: 1.08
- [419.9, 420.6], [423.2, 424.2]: 1.22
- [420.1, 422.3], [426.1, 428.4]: 1.05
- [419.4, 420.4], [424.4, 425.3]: 1.21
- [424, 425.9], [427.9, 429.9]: 0.95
